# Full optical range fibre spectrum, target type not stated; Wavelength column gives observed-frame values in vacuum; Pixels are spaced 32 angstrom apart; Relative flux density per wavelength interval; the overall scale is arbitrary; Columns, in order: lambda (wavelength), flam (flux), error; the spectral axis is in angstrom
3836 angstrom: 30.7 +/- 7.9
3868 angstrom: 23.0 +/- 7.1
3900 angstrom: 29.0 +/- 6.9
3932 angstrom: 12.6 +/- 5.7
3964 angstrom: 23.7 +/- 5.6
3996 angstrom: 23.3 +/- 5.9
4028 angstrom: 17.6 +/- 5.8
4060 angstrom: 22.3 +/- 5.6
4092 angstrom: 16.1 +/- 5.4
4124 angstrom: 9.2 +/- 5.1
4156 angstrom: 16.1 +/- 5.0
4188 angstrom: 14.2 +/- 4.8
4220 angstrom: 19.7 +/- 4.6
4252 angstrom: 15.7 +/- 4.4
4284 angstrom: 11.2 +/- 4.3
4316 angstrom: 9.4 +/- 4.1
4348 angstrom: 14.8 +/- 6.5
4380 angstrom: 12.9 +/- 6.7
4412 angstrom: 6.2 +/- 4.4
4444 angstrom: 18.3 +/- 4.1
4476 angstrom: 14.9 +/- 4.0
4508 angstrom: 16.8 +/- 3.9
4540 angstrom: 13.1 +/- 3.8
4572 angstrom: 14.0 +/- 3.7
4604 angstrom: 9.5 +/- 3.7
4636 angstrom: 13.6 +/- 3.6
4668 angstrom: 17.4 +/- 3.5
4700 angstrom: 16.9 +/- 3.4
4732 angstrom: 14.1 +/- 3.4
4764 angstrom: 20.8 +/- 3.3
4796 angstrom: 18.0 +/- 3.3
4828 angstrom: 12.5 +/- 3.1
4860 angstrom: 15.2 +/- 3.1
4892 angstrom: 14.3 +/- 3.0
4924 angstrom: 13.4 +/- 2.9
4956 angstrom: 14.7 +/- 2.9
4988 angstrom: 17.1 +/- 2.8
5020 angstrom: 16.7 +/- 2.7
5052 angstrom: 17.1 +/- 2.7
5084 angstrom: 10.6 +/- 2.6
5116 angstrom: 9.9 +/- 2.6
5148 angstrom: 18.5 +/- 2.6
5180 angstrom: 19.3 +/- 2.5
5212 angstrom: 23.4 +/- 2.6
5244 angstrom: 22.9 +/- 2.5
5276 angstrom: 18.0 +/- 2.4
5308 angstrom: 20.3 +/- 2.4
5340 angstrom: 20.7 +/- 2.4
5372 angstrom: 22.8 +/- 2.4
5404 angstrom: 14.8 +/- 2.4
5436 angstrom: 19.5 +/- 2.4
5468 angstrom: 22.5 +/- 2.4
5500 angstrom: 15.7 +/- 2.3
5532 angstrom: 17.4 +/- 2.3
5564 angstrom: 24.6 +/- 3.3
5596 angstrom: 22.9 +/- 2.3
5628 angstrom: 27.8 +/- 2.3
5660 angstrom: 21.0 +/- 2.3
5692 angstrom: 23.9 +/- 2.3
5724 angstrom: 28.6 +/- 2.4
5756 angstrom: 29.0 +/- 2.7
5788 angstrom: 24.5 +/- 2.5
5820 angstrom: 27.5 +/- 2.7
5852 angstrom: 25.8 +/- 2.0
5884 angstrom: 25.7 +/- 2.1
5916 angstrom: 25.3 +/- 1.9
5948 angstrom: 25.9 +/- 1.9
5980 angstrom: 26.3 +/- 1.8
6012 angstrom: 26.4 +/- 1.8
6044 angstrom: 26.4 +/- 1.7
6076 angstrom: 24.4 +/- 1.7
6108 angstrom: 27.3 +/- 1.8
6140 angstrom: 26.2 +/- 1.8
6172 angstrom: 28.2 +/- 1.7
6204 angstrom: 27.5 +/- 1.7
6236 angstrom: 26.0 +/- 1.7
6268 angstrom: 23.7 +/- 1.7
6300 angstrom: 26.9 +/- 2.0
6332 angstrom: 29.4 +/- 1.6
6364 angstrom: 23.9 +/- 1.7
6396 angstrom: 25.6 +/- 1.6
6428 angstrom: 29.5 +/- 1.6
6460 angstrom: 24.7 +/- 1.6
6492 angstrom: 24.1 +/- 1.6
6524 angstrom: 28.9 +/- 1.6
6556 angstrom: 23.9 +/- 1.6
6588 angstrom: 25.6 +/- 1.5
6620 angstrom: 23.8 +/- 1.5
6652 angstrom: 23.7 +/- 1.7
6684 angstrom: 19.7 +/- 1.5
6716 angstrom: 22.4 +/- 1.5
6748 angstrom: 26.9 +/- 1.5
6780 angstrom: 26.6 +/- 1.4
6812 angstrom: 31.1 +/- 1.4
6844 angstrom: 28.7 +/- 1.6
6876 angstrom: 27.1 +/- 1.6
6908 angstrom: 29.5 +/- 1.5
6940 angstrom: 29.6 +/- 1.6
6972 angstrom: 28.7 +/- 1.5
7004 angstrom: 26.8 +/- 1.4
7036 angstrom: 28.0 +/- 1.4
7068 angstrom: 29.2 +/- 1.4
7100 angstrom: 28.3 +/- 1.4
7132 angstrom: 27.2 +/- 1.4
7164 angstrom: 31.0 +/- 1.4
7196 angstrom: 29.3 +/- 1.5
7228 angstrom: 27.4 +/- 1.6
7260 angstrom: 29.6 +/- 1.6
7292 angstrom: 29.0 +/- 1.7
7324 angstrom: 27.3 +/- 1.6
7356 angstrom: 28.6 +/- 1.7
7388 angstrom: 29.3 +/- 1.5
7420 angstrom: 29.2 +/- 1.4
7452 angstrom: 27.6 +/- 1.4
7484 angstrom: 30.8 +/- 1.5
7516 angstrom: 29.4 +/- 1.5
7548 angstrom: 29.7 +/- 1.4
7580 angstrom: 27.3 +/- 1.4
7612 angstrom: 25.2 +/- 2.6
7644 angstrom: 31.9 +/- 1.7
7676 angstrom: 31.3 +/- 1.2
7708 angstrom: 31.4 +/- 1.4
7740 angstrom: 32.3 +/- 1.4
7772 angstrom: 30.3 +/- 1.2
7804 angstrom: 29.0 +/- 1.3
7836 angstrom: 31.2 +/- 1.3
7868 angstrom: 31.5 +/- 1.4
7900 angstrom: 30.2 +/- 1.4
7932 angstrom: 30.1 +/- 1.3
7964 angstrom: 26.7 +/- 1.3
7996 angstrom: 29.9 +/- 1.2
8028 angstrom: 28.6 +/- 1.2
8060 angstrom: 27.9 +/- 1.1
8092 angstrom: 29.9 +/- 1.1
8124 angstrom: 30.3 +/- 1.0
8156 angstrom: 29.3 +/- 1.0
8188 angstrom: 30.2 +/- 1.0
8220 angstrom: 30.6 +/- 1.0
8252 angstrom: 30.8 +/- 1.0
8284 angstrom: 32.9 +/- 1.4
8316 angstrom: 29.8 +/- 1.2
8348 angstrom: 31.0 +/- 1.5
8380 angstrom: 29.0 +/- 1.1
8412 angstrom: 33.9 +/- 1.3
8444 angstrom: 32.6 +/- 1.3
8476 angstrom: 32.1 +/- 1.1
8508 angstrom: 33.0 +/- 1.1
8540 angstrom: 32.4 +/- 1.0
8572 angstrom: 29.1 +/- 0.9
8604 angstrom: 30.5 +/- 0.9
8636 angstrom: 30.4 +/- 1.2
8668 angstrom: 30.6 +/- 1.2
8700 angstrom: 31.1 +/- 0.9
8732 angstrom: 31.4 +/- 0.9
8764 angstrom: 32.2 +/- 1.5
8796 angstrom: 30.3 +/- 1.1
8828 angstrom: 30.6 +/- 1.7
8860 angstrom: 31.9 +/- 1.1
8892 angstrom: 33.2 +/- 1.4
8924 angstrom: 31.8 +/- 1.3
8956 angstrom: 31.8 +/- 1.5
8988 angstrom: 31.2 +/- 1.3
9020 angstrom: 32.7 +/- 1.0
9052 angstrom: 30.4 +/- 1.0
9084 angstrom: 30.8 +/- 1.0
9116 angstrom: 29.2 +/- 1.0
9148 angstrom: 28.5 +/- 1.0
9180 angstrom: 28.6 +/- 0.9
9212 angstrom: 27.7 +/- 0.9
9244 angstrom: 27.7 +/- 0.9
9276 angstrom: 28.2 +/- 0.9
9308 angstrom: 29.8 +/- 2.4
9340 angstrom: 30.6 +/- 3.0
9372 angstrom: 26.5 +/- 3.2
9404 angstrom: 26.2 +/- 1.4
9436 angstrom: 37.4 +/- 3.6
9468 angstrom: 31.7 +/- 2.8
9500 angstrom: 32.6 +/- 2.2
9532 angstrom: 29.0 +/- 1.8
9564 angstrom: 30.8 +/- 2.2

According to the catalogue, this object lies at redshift 0.29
